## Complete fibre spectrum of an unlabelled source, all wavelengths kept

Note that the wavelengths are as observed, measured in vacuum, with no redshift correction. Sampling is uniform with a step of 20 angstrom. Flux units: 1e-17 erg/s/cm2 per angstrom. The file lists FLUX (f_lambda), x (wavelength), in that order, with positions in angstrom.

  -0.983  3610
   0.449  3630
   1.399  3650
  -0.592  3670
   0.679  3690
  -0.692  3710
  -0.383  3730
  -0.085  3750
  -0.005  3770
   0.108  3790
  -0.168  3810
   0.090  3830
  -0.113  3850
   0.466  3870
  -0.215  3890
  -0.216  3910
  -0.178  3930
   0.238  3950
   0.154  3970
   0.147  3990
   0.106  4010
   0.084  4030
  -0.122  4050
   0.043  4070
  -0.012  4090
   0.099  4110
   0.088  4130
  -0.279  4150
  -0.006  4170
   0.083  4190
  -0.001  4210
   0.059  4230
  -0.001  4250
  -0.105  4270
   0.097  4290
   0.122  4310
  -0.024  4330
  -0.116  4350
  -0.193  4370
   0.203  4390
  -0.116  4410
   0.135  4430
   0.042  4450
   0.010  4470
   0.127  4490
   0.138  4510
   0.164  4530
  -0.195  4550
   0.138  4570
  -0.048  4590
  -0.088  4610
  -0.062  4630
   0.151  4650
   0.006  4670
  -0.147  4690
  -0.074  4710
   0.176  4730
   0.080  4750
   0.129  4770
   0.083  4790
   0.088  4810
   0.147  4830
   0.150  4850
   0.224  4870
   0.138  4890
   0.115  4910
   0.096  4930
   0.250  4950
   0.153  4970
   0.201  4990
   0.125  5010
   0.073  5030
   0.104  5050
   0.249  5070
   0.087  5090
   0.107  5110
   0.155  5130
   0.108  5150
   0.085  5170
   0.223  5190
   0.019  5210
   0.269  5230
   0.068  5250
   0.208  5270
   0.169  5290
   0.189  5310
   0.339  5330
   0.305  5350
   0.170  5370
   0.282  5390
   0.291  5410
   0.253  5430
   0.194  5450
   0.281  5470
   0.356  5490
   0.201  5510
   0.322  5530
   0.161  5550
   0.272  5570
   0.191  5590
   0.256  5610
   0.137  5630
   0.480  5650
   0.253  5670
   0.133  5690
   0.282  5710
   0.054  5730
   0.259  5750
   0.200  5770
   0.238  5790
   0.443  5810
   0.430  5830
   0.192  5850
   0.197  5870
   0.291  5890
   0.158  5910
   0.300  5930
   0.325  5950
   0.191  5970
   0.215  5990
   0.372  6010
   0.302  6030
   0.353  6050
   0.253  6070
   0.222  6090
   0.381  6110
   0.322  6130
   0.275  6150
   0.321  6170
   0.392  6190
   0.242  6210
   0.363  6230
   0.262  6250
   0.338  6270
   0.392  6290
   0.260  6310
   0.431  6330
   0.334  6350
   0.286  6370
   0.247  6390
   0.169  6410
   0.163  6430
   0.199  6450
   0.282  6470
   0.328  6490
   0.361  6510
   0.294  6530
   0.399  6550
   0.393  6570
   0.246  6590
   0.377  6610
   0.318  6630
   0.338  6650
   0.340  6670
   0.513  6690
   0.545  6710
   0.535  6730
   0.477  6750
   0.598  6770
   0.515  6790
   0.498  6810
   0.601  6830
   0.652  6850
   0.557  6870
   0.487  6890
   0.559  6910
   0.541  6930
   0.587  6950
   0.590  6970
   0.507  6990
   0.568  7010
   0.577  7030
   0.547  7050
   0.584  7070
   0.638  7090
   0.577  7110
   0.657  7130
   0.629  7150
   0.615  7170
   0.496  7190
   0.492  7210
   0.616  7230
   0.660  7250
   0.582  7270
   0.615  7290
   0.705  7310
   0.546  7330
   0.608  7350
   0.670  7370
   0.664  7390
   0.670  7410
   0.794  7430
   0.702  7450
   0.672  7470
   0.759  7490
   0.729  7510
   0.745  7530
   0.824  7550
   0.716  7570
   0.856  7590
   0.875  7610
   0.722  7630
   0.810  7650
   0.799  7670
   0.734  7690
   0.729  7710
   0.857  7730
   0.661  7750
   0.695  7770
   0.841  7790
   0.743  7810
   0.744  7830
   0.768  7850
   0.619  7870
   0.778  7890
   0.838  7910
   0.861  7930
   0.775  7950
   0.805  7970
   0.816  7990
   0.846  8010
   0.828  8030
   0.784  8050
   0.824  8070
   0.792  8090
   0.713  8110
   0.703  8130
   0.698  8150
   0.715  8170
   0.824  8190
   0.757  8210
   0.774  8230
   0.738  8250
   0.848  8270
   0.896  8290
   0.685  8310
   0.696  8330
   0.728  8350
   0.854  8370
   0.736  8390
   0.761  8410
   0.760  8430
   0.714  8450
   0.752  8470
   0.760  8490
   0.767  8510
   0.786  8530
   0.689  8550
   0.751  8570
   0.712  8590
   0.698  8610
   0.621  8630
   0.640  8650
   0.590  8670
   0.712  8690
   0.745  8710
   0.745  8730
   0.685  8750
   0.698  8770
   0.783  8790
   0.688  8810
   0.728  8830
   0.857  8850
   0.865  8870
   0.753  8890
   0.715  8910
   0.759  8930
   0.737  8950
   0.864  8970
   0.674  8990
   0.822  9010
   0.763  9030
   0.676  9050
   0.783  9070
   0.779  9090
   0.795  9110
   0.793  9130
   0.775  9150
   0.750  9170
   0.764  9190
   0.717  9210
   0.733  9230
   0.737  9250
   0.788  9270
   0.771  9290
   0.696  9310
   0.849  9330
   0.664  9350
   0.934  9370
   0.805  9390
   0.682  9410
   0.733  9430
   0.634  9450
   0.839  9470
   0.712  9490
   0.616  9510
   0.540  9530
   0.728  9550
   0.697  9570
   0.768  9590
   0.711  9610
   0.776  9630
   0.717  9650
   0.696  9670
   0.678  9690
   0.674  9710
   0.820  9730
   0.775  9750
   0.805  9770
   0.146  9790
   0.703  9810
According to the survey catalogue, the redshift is 0.67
